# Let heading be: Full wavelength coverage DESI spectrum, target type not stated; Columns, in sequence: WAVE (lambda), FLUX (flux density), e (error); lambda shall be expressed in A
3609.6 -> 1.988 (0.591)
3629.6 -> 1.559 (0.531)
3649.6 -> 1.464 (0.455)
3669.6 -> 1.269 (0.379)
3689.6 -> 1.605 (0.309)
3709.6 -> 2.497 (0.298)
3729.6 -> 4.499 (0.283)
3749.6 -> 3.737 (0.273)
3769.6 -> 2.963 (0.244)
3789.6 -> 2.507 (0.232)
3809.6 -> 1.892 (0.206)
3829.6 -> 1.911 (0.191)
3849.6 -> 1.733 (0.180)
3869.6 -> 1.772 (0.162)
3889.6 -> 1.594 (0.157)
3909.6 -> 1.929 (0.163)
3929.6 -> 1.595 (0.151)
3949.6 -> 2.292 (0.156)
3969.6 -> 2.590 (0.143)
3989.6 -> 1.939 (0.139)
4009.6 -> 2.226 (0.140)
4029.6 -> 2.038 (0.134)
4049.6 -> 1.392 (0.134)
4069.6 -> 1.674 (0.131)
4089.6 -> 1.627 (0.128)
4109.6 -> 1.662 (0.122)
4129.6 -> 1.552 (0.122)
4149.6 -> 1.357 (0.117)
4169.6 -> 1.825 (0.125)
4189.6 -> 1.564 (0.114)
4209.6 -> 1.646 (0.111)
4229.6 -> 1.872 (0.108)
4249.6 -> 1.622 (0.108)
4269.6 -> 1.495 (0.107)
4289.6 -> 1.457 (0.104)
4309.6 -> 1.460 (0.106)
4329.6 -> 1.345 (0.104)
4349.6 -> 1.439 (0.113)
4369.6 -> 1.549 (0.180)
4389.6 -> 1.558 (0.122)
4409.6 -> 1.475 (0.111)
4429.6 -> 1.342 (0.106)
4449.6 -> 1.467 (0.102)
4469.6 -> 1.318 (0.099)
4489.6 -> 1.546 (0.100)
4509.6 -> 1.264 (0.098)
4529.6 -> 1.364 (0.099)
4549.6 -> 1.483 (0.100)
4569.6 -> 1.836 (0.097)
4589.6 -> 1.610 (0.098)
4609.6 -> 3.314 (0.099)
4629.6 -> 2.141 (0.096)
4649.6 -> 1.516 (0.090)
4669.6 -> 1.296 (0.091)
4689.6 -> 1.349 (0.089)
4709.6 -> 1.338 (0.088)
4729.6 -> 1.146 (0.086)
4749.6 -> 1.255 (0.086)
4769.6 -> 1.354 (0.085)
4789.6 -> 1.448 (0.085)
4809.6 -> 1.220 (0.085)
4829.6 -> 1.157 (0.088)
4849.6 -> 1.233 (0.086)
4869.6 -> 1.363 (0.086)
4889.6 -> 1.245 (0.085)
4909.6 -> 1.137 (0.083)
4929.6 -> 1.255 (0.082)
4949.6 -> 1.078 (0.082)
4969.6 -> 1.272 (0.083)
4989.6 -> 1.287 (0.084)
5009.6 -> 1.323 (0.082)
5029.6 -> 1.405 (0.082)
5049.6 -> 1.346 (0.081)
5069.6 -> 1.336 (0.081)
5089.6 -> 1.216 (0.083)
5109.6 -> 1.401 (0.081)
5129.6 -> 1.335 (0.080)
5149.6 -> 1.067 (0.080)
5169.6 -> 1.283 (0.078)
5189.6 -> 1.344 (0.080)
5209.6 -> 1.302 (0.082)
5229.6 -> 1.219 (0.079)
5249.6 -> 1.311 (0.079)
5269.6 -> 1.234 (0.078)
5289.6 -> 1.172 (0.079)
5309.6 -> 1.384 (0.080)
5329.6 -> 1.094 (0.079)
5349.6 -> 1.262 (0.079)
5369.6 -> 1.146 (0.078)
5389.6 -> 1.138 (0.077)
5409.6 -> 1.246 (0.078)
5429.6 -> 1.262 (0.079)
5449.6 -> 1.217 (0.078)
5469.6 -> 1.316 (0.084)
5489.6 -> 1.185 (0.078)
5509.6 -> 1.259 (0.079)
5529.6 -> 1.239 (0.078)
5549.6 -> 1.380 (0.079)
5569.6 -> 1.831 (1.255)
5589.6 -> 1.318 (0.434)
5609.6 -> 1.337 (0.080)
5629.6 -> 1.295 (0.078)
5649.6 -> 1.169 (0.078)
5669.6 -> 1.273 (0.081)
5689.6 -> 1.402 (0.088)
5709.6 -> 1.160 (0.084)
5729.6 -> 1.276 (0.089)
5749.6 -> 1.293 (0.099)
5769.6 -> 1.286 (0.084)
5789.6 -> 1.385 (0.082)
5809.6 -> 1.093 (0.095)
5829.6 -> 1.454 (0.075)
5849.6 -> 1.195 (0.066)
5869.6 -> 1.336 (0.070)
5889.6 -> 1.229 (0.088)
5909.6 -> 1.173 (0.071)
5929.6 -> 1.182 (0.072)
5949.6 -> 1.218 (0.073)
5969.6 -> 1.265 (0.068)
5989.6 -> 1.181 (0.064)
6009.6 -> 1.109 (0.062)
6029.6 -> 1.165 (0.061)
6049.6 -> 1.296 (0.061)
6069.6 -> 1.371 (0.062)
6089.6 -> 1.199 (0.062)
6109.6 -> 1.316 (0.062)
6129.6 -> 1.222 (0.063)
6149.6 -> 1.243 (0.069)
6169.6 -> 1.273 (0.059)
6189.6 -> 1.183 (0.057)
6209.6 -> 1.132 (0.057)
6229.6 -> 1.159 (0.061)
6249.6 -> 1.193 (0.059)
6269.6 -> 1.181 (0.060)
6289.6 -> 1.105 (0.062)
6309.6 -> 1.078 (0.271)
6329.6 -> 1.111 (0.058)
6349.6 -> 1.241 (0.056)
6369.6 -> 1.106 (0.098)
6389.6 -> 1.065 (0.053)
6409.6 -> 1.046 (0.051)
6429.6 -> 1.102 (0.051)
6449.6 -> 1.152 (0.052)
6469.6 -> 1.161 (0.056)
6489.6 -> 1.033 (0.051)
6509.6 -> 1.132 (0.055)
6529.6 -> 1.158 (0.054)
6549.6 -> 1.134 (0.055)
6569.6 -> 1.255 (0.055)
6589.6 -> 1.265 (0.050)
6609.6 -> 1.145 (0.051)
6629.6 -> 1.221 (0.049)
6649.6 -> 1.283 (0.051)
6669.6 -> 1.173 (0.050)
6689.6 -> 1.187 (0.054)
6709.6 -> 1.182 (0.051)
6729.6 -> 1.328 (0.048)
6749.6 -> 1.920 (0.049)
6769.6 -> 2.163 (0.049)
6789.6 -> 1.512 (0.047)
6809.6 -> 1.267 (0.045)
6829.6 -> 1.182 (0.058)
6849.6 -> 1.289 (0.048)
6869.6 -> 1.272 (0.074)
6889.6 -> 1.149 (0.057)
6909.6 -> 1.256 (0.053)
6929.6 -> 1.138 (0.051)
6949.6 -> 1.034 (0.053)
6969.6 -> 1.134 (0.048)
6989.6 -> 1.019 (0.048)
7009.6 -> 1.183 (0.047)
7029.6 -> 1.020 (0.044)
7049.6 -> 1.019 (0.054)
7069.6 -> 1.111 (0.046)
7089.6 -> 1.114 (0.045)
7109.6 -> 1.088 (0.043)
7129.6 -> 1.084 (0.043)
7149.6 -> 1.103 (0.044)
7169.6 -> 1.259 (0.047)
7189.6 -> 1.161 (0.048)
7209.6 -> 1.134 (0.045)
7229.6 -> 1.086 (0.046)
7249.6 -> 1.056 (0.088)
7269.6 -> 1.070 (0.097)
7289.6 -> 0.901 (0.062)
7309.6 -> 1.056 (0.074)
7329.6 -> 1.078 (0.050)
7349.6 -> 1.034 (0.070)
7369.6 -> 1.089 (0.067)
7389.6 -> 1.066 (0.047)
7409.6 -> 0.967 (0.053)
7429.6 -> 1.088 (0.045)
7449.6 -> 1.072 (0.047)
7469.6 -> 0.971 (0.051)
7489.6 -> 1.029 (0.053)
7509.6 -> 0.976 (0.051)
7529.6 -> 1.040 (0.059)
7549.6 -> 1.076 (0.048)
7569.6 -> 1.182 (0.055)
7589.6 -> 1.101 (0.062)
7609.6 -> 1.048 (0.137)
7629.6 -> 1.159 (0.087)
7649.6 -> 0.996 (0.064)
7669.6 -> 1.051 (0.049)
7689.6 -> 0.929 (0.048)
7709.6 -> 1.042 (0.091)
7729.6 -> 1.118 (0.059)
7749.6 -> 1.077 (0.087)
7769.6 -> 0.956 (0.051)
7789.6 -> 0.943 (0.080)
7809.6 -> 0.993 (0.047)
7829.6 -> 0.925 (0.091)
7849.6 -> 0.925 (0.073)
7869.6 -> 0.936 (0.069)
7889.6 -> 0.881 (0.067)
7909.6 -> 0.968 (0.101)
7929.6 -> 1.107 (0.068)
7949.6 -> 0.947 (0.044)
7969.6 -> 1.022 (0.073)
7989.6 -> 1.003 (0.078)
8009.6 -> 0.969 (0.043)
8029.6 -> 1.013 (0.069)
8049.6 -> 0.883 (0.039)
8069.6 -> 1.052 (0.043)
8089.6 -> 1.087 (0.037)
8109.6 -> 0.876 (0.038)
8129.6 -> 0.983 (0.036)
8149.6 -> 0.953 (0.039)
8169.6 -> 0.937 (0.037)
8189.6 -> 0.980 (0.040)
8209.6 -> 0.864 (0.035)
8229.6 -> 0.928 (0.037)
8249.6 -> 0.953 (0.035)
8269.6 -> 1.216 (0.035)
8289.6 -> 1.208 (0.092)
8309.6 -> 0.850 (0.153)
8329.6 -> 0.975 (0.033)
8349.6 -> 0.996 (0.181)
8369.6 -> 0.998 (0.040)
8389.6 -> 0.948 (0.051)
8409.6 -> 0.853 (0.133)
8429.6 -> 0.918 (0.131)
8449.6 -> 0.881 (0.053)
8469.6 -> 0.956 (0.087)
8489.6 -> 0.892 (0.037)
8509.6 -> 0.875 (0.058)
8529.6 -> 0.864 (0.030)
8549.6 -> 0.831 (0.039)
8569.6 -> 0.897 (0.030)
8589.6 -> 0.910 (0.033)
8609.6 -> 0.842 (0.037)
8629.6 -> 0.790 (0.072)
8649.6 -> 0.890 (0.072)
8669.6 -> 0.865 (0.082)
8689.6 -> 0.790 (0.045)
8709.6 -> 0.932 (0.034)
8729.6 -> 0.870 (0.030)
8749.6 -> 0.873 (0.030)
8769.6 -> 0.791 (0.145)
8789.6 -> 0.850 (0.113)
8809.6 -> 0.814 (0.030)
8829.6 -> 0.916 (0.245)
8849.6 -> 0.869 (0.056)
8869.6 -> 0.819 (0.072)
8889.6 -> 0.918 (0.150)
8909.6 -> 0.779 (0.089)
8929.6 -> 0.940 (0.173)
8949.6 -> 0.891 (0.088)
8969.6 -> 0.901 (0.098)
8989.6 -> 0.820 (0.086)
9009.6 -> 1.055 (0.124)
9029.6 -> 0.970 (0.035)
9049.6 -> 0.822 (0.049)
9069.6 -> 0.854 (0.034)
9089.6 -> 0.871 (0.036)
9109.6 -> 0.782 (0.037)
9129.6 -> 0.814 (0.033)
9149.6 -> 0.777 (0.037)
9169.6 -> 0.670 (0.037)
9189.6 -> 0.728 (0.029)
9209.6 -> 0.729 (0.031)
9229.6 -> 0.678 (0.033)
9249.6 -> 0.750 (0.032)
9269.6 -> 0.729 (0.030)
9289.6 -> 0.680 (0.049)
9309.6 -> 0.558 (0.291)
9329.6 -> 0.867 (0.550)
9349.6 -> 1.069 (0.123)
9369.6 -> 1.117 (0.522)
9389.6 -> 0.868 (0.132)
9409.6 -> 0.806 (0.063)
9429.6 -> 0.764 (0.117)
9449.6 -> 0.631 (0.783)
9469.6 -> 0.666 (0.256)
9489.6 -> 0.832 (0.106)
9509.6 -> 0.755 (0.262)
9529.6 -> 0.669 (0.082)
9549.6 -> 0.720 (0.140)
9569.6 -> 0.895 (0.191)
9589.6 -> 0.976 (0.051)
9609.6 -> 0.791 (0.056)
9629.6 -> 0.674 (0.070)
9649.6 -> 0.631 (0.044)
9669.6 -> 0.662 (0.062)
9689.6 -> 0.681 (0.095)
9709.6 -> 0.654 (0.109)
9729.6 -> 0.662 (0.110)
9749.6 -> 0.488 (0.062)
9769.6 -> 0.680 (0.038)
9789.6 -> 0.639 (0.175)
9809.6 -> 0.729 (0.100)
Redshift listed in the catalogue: 1.418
